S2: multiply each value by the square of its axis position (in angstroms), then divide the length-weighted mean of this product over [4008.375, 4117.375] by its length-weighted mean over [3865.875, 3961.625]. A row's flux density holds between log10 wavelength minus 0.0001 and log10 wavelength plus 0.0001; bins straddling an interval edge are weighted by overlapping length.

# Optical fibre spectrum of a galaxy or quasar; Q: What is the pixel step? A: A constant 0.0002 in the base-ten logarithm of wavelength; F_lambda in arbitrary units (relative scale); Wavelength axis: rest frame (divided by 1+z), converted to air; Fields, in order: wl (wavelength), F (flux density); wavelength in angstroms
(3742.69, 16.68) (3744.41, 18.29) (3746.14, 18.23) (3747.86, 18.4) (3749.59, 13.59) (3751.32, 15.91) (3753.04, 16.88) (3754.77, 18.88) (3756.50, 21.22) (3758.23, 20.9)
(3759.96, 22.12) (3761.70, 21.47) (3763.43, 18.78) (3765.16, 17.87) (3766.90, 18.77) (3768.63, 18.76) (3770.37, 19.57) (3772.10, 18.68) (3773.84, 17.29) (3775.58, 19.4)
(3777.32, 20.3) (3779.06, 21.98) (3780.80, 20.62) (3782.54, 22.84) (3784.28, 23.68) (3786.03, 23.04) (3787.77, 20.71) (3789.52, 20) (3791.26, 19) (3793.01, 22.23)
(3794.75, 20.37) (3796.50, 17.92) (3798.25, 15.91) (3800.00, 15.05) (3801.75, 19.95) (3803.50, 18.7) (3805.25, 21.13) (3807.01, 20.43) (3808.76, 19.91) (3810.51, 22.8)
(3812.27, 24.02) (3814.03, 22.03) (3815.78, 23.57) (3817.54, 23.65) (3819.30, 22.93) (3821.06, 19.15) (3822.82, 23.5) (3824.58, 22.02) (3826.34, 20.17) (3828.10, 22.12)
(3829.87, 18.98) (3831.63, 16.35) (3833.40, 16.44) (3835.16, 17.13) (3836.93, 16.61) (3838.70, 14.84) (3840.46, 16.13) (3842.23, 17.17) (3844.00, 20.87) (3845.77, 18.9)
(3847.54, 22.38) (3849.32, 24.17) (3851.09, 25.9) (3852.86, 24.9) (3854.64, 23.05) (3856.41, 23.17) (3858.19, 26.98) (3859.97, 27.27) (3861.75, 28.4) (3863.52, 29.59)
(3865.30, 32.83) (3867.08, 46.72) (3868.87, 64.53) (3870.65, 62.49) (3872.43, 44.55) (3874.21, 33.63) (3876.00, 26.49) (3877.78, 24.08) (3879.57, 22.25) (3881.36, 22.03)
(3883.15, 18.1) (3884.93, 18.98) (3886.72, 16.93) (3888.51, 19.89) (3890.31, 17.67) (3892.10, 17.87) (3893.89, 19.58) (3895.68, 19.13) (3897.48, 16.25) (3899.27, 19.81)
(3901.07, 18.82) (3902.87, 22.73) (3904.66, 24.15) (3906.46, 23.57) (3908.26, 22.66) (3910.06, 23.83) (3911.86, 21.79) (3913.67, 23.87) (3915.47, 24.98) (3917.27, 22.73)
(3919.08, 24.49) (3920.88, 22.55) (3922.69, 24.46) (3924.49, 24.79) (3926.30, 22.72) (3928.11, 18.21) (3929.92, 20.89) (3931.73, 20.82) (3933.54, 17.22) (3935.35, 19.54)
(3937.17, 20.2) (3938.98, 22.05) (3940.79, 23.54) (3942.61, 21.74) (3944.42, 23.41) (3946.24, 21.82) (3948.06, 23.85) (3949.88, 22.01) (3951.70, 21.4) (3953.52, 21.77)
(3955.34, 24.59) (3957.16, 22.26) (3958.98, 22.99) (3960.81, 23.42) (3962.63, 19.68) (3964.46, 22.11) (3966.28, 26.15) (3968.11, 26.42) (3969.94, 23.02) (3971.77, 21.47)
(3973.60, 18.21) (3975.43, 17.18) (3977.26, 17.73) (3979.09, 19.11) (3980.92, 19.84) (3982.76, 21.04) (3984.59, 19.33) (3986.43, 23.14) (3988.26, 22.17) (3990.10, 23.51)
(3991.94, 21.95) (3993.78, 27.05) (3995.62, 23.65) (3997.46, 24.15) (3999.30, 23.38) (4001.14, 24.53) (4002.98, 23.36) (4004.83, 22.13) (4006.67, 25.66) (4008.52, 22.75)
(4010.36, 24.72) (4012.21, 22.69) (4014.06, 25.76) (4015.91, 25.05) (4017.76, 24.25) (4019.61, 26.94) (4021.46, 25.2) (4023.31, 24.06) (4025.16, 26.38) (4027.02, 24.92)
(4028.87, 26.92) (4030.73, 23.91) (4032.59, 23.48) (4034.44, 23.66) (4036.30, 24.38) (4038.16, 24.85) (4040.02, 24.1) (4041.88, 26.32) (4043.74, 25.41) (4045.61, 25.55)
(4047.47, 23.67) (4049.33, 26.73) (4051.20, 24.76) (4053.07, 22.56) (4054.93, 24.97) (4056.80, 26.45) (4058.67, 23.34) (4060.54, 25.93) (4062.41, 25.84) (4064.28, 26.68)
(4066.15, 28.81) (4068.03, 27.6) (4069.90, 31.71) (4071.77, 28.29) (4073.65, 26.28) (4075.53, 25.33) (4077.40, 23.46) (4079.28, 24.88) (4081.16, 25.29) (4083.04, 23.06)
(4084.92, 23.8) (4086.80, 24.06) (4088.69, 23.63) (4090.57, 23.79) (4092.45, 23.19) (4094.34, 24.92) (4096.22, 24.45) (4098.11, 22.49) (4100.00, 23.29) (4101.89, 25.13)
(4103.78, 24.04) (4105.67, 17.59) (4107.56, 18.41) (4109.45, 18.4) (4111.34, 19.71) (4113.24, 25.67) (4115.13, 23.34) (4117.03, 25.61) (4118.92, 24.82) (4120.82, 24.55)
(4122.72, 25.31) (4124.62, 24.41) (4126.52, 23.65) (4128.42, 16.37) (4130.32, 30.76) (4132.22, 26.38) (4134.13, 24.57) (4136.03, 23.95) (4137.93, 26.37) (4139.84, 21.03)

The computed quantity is 1.09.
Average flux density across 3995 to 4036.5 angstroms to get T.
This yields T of 24.4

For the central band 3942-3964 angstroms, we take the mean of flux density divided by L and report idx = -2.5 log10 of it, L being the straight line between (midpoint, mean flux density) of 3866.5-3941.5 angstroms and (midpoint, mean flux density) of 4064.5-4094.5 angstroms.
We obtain 0.12 mag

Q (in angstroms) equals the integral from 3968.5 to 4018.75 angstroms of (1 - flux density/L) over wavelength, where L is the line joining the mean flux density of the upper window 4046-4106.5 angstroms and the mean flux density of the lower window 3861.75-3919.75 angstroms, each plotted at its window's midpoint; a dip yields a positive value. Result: 6.0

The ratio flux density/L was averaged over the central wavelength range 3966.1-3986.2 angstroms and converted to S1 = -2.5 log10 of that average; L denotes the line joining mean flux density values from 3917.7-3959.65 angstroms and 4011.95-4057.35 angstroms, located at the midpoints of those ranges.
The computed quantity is 0.12 mag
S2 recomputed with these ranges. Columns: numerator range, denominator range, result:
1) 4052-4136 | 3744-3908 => 1.25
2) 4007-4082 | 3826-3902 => 1.13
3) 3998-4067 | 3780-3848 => 1.39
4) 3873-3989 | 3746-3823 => 1.17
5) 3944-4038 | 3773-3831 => 1.23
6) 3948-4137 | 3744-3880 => 1.17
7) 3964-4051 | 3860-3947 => 1.00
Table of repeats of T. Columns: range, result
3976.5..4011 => 22.6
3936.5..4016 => 22.5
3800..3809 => 19.5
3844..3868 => 27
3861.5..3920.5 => 26.4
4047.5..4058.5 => 24.9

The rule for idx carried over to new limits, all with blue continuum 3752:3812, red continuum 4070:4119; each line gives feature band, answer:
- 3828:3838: 0.17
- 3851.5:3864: -0.24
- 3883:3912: 0.06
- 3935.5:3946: -0.01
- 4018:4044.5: -0.09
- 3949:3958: -0.02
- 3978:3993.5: 0.05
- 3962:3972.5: -0.05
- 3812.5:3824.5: -0.11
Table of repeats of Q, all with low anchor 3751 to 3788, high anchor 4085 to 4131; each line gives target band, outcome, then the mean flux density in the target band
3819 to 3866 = -2.59 angstroms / 21.9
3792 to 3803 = 0.93 angstroms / 18.6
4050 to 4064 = -1.38 angstroms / 25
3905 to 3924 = -1.91 angstroms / 23.5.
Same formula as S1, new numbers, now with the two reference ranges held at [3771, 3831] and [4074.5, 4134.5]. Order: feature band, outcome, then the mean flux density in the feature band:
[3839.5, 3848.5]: 0.11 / 19.1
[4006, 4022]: -0.09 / 24.8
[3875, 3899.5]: 0.08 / 20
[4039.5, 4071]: -0.13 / 25.9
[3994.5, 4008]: -0.06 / 23.9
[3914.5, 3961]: -0.01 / 22.2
